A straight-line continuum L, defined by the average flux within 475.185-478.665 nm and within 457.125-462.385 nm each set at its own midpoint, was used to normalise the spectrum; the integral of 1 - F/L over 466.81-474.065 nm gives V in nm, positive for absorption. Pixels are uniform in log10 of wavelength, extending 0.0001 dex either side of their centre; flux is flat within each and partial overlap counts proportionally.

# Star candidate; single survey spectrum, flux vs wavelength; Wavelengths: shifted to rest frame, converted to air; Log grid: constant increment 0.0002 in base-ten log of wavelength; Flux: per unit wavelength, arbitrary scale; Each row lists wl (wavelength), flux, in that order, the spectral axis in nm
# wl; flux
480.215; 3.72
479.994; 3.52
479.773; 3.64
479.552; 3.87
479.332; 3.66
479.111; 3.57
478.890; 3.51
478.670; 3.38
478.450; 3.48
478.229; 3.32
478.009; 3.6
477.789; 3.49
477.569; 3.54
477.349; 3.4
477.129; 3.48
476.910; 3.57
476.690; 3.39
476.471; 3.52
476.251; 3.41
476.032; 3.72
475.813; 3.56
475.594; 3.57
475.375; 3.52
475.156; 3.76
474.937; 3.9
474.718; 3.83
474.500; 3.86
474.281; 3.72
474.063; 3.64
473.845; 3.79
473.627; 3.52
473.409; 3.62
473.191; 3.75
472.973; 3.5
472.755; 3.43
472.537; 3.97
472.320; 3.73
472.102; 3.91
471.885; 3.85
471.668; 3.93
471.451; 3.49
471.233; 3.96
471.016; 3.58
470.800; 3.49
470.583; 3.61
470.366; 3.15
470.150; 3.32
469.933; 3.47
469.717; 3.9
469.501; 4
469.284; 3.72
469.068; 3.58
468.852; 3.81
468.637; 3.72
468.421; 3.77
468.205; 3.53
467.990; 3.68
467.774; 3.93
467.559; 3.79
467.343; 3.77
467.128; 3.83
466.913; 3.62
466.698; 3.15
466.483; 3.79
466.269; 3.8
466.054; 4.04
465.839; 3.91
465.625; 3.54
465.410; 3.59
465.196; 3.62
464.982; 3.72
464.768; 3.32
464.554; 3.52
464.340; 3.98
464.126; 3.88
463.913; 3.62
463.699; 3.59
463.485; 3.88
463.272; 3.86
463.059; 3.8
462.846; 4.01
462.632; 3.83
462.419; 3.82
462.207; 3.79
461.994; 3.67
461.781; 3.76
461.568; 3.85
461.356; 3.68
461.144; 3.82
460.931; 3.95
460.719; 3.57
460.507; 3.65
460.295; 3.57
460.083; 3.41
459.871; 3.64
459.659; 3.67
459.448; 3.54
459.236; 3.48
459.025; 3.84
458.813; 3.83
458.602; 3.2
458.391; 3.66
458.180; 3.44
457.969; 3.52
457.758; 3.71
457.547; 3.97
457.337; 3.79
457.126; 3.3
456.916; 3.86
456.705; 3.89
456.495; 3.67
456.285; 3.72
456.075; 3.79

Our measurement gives -0.25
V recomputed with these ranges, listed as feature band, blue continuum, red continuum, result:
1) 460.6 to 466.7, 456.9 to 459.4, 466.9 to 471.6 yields -0.17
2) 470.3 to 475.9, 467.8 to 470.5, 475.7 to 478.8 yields -0.18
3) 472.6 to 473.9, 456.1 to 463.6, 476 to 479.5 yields -0.02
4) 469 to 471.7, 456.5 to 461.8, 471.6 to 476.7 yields 0.04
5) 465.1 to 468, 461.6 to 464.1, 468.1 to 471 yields -0.02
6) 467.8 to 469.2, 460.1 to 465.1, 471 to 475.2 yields 0.02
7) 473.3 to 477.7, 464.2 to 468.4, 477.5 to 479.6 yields -0.05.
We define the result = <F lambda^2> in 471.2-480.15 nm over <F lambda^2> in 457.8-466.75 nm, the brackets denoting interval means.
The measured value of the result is 1.04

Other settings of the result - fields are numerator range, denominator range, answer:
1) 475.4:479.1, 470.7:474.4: 0.96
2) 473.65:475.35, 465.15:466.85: 1.06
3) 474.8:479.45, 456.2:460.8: 1.06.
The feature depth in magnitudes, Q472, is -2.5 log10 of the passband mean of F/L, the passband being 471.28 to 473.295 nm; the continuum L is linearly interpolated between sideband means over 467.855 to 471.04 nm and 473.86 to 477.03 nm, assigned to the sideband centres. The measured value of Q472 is -0.03 mag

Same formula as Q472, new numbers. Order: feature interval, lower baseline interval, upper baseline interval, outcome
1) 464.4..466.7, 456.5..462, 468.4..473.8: 0.00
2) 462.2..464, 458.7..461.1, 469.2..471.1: -0.05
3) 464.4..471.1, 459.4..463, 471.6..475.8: 0.02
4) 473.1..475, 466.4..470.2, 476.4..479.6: -0.04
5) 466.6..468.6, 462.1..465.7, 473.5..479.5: 0.00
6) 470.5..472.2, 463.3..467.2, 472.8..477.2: -0.02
